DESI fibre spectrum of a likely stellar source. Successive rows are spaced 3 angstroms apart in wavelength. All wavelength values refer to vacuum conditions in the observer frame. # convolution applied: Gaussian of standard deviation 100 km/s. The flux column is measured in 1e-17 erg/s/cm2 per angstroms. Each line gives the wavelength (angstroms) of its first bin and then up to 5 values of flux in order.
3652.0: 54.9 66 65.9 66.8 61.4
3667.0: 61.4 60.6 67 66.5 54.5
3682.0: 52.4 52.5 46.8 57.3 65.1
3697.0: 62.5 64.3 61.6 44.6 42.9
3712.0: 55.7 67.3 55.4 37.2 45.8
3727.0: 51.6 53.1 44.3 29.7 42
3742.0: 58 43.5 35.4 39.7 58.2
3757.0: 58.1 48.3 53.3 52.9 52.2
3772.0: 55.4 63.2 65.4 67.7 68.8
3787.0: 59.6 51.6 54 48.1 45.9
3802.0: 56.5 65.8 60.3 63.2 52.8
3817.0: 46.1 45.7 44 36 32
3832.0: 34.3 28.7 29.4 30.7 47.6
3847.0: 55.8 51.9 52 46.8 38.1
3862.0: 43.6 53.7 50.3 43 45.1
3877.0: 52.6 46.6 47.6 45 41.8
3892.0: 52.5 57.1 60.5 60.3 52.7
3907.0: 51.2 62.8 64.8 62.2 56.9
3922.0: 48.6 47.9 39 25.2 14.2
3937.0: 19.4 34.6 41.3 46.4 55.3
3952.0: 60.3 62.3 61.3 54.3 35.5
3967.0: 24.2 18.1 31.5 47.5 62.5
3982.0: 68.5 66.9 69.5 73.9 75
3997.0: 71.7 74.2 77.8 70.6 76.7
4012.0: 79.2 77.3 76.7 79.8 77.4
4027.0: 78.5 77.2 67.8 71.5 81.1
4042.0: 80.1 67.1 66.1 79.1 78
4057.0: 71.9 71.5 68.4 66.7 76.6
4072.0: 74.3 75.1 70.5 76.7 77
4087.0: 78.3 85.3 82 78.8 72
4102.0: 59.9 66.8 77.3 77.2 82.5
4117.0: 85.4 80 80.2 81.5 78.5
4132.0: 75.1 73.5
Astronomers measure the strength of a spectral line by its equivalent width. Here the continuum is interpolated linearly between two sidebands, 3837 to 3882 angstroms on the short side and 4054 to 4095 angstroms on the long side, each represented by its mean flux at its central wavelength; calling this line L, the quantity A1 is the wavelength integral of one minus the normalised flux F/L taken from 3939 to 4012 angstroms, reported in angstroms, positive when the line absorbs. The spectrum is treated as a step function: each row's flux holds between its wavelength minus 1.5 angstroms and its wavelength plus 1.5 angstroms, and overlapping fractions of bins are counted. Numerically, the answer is 5.7 angstroms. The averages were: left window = 46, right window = 75.1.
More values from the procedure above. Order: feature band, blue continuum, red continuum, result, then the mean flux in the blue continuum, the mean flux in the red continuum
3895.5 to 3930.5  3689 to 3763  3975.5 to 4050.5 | 5.82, 50.9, 73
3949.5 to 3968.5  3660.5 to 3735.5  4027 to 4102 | 5.23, 55.4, 74.5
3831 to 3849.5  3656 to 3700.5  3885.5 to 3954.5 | 4.78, 60.3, 48.1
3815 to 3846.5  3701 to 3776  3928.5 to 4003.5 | 7.45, 50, 50.3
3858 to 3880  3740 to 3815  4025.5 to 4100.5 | 5.23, 55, 74.9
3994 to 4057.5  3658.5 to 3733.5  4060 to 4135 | -2.52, 56.2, 75.9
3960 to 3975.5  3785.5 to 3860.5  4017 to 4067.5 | 7.61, 47.1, 74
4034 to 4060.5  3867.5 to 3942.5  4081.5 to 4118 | -2.03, 47.2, 76.8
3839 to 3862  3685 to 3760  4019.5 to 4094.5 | 5.56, 50.8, 75.1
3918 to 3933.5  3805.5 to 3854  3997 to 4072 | 4.59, 44.8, 74.6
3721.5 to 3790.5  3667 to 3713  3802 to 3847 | -1.45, 57.1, 44.9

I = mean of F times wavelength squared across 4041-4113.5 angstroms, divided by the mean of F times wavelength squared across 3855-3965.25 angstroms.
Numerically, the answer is 1.67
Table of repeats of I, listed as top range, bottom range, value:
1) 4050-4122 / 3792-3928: 1.72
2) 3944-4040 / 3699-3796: 1.39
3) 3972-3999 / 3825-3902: 1.49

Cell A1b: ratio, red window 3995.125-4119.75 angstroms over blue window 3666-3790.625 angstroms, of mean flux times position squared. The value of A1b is 1.6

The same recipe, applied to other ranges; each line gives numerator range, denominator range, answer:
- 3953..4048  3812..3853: 1.71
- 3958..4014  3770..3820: 1.16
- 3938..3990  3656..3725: 0.99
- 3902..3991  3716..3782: 1.06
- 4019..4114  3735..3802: 1.65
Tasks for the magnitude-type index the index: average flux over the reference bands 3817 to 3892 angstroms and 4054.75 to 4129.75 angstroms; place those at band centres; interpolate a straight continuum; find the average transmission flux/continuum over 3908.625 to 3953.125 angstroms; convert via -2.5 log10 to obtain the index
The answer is 0.19 mag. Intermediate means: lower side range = 43.7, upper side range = 75.8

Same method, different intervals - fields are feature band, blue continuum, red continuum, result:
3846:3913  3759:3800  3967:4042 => 0.211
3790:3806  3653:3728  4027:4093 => 0.167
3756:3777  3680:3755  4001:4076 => -0.012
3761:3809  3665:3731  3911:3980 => -0.115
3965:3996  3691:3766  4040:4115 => 0.256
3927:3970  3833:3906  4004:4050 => 0.462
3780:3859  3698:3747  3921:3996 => 0.003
